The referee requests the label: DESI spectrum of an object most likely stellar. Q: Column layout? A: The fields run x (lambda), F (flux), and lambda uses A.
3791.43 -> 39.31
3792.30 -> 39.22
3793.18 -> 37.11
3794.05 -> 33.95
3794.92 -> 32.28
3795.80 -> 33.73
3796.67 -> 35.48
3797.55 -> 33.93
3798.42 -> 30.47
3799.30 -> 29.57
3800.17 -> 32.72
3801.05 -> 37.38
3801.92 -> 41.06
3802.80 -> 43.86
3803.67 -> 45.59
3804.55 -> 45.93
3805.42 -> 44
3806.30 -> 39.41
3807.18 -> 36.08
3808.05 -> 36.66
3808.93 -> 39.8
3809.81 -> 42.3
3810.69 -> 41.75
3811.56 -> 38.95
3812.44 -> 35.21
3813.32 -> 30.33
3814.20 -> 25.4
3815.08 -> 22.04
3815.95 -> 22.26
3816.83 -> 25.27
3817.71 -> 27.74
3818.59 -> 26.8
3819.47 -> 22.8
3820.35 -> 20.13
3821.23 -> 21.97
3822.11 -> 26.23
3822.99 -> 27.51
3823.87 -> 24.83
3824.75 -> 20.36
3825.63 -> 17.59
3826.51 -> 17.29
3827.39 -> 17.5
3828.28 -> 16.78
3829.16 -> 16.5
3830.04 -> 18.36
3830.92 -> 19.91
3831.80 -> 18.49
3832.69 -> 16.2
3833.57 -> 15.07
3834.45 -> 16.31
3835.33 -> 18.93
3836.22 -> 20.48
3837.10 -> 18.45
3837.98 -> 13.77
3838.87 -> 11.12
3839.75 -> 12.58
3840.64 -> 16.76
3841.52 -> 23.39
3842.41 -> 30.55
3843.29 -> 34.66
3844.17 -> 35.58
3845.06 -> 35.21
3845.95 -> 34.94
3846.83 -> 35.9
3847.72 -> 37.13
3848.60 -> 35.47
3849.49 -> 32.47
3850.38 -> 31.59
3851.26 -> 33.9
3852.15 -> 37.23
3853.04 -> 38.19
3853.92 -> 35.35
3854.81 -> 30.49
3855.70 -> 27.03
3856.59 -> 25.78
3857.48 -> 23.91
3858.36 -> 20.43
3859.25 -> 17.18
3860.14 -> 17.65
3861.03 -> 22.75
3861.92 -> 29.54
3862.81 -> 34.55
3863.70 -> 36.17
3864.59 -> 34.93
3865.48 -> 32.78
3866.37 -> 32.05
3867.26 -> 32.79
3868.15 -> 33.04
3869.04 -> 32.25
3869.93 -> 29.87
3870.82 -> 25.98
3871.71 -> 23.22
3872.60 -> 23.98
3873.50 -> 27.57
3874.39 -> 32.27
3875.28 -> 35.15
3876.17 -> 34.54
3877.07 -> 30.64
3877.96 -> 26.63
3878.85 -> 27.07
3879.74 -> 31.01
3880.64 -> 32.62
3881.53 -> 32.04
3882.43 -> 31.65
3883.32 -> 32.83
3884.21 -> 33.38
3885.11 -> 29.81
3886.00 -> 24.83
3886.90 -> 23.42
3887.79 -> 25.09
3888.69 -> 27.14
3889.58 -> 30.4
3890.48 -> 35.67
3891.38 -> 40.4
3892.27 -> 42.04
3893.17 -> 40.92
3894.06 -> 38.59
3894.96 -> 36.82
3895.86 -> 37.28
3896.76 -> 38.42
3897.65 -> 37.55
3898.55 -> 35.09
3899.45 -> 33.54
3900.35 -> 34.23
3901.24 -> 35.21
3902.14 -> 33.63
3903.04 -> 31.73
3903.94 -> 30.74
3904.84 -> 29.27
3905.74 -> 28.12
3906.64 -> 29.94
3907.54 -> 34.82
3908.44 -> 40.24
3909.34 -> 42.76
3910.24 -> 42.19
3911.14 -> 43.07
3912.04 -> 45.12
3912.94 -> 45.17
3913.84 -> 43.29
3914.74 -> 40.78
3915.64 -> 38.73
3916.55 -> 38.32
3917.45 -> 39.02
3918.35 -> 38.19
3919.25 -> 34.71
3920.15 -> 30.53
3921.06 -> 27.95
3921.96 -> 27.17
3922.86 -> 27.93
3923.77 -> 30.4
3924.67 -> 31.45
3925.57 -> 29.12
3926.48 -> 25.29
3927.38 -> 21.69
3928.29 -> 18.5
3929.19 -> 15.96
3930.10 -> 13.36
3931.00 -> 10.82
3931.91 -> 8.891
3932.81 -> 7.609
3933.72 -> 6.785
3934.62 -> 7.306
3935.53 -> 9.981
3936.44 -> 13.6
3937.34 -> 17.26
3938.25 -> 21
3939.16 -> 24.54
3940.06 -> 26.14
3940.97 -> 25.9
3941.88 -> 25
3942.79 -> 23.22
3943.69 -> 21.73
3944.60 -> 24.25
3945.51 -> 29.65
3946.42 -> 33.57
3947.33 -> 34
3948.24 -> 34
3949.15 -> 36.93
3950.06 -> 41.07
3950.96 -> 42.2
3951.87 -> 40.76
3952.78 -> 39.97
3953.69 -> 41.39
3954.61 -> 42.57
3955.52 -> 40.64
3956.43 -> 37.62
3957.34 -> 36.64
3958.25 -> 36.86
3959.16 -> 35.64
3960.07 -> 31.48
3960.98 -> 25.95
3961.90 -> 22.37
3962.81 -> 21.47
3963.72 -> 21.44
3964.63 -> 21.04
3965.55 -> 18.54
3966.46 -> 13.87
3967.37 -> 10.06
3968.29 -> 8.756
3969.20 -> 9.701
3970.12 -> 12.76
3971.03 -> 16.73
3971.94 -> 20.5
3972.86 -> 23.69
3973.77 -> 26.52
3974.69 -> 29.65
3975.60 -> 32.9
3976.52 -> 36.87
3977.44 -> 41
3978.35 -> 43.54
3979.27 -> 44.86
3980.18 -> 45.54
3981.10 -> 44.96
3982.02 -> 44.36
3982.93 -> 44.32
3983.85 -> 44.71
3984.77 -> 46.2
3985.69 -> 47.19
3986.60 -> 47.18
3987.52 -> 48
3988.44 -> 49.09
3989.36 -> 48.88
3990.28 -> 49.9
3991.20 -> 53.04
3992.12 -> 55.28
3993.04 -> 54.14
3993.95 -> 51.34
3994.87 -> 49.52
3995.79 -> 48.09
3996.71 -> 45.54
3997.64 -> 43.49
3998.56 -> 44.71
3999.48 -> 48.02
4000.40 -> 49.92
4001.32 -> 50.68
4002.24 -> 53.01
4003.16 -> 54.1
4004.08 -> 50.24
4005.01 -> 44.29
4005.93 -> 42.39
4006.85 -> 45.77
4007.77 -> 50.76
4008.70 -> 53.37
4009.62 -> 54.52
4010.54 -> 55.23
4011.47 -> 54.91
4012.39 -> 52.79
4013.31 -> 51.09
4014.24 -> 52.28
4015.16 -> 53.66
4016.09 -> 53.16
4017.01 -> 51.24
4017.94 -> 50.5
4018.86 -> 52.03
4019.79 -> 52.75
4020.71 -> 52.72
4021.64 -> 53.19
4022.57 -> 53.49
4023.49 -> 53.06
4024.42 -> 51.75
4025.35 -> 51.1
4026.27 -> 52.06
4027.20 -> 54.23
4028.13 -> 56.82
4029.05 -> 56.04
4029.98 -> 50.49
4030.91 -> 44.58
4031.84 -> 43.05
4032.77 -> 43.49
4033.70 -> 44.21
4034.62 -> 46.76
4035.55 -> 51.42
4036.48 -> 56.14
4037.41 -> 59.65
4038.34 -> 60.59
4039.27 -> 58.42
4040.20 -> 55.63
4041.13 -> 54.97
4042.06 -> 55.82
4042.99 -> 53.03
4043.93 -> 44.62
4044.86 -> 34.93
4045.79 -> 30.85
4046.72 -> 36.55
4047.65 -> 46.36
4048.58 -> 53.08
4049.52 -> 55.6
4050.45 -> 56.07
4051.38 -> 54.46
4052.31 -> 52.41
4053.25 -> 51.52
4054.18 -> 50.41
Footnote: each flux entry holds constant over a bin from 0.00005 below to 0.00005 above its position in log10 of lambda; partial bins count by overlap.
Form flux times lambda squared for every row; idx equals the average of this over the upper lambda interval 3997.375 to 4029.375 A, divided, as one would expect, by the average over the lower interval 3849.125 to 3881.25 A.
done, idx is 1.86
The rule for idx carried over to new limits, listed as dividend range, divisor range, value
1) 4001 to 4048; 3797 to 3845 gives 2.07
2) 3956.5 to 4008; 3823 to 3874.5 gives 1.58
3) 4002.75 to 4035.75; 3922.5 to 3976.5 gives 2.12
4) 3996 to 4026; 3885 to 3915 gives 1.51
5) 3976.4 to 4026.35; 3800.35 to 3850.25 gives 1.96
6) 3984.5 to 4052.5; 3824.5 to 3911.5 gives 1.86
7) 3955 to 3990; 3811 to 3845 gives 1.56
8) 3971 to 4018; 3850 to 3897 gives 1.59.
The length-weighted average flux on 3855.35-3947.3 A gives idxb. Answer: 29.4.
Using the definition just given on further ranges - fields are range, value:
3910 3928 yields 34.8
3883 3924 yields 35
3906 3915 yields 40.5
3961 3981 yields 25.2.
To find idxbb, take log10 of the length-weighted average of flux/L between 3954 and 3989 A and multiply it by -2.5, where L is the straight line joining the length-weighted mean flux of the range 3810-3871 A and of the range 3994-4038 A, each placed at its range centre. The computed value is 0.35 mag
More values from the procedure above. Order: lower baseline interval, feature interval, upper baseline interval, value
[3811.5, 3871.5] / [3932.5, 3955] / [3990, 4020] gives 0.478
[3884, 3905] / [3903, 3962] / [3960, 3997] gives 0.152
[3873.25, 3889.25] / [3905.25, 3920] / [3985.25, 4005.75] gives -0.106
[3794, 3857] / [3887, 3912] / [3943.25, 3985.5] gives -0.167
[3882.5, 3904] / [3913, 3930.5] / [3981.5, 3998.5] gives 0.233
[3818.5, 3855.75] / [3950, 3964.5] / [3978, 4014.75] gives 0.238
